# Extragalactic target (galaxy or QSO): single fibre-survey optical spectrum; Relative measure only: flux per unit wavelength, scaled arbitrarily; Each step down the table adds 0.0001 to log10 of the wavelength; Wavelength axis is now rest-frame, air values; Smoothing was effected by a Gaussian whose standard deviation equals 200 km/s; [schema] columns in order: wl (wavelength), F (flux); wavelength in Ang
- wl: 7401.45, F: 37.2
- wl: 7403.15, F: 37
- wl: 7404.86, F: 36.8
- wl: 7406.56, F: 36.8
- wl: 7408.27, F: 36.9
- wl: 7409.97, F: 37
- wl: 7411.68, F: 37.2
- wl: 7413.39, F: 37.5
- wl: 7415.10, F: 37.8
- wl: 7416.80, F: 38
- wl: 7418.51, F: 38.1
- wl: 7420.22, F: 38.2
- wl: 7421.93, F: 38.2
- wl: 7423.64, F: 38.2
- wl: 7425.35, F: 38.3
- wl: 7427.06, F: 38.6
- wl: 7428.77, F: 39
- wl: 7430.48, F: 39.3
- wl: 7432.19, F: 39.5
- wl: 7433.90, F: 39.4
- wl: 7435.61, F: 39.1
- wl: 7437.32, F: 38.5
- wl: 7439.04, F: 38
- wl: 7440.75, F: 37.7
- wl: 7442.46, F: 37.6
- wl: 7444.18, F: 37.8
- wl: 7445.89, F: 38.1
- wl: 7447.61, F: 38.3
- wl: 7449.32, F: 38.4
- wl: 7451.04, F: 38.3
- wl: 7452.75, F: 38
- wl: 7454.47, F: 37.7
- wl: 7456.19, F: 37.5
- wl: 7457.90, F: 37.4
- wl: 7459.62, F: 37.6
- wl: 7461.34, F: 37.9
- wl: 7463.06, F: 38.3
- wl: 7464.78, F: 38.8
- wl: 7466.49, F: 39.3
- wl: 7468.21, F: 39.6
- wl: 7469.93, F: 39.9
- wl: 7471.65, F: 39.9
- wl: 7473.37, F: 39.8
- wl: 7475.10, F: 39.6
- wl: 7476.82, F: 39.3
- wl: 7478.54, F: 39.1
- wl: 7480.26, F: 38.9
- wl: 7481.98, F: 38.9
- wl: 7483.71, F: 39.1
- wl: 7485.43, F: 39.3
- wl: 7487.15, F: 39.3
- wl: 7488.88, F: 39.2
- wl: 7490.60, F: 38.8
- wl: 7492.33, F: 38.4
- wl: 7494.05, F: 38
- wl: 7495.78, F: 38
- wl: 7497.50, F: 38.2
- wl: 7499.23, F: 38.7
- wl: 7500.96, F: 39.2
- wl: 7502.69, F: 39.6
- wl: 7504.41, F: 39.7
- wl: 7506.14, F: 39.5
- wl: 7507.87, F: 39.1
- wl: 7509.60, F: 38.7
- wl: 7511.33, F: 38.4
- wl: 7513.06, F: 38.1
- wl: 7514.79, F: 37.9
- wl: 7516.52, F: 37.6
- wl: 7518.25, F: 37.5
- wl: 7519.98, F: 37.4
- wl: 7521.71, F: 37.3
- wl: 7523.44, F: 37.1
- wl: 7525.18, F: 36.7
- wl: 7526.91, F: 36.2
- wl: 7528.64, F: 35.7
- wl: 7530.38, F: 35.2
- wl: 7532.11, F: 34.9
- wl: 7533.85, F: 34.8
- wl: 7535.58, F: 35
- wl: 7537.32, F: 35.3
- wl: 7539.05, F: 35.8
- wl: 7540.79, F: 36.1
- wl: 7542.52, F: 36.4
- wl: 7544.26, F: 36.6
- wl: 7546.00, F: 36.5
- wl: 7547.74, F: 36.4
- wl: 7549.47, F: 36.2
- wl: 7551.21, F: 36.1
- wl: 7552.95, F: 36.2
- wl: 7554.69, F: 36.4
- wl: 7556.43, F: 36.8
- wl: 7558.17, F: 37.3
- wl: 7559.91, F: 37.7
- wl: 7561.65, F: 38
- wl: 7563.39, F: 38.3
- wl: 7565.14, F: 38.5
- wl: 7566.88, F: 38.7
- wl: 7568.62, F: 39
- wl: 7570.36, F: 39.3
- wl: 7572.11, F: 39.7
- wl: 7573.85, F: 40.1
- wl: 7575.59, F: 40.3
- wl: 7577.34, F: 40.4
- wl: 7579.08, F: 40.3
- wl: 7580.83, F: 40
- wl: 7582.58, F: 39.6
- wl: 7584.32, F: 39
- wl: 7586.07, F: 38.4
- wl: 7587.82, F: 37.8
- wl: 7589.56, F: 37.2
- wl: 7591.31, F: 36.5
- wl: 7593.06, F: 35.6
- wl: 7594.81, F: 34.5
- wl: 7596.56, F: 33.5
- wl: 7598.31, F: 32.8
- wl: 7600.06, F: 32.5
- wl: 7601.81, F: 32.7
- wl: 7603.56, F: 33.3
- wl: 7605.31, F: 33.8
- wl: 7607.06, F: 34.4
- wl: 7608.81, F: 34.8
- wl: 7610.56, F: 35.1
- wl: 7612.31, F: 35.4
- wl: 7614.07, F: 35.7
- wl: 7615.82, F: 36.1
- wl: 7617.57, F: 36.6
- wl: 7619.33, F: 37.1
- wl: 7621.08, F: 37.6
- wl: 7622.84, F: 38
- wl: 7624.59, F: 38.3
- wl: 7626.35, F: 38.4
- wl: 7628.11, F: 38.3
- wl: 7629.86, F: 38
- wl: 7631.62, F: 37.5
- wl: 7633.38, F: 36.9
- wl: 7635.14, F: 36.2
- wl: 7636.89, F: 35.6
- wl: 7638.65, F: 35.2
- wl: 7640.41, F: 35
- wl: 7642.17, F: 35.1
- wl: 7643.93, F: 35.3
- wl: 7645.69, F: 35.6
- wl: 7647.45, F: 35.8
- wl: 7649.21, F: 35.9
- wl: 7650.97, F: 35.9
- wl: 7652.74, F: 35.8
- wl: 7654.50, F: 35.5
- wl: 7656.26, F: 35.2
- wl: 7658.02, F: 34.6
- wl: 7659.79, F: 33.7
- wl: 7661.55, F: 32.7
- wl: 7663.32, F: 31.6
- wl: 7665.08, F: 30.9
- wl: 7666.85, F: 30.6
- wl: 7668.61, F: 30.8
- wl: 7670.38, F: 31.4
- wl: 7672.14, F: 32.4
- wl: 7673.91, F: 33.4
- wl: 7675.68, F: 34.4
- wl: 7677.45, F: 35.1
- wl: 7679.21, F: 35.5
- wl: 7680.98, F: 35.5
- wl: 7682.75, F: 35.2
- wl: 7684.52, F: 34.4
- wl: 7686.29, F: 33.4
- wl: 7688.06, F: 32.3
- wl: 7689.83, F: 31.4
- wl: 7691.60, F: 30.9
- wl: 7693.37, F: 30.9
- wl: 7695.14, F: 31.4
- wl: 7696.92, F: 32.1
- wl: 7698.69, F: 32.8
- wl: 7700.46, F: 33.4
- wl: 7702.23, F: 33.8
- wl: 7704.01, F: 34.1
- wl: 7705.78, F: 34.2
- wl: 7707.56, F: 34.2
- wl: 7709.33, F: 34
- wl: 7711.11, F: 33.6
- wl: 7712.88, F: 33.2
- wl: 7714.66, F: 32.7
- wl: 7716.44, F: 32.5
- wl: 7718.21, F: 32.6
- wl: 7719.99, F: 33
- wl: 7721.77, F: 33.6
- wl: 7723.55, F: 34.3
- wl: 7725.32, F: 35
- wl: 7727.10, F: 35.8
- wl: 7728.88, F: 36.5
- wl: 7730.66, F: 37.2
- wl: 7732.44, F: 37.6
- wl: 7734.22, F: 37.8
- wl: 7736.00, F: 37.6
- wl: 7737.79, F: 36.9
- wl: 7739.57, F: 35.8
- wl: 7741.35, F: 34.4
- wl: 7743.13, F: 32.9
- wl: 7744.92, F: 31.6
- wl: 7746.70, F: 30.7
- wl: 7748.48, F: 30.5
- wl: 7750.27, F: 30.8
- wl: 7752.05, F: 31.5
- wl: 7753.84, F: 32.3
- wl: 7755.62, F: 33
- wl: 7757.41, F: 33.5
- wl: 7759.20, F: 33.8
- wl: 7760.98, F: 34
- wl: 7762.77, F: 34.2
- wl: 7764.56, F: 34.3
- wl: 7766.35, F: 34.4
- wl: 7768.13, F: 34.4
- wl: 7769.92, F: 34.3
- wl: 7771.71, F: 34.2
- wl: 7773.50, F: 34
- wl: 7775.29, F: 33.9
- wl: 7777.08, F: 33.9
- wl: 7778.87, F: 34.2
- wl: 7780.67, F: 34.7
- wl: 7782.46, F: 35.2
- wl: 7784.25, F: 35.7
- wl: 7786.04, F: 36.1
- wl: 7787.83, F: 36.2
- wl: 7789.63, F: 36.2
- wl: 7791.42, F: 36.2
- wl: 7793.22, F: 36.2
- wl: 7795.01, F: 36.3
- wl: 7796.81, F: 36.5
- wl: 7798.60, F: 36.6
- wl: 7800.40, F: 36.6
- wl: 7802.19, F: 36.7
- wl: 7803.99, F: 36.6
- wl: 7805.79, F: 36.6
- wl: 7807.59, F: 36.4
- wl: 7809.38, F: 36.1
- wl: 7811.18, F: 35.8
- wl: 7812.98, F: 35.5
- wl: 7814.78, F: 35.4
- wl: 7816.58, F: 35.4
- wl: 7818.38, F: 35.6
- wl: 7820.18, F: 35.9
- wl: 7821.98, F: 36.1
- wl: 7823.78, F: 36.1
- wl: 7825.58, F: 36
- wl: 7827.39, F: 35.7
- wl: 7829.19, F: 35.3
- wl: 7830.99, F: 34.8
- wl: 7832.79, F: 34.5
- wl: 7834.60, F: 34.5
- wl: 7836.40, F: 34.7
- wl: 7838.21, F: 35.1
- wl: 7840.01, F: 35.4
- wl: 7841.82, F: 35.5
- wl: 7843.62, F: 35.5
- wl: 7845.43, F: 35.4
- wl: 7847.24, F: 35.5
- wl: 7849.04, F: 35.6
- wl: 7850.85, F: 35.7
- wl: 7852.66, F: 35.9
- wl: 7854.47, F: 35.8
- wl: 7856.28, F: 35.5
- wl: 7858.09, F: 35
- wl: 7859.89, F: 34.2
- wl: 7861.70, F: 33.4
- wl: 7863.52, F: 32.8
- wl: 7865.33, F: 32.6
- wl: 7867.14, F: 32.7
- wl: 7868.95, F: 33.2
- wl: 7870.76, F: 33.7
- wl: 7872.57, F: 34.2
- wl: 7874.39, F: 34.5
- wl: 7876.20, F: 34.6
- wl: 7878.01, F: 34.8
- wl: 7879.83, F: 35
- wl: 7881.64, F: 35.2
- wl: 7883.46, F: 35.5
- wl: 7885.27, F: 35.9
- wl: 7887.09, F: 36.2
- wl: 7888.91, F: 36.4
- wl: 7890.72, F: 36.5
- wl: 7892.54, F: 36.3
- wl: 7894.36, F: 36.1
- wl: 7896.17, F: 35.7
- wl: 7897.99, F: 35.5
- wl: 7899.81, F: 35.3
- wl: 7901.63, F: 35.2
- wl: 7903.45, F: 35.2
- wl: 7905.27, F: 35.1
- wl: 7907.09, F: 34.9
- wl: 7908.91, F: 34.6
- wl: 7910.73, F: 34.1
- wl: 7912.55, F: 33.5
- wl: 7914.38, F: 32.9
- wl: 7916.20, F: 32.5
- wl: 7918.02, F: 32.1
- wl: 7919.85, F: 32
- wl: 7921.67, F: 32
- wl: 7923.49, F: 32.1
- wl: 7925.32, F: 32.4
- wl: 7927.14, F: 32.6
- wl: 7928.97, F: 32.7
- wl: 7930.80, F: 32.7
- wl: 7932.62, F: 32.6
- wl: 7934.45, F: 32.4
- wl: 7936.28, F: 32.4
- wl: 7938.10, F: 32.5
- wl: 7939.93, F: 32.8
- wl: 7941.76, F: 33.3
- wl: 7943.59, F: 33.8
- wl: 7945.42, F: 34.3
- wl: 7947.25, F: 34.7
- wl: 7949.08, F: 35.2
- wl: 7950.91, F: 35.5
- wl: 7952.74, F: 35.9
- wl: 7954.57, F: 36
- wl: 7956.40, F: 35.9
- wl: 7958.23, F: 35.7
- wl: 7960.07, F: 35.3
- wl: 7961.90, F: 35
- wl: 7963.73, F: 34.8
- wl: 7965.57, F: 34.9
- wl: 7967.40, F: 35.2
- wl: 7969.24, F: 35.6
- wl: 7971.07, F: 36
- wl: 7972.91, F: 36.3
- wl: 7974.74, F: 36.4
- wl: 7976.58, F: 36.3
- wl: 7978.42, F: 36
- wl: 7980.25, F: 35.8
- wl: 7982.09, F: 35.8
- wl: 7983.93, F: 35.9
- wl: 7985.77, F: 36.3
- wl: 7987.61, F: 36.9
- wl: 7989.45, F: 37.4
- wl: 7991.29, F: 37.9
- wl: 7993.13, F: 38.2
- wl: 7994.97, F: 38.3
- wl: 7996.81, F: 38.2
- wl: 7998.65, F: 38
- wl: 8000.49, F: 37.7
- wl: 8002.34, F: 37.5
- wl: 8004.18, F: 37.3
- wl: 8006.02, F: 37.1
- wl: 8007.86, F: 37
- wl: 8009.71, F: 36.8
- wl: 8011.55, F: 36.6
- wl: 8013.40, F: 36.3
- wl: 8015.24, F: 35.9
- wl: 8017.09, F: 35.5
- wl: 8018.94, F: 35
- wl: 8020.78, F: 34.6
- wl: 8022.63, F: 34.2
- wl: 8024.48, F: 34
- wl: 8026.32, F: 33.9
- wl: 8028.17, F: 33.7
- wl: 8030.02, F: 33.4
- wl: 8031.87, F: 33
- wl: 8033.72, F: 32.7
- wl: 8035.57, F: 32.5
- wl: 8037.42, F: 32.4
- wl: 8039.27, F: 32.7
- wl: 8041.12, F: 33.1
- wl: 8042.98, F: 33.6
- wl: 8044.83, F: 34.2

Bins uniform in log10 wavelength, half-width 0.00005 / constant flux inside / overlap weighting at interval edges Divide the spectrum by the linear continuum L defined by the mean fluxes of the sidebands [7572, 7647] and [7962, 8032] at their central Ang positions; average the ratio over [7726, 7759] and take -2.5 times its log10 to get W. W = 0.07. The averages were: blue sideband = 36.6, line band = 34.2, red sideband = 36.1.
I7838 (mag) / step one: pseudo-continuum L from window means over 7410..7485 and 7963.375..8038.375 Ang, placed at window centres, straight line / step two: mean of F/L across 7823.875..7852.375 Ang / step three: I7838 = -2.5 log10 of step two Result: 0.04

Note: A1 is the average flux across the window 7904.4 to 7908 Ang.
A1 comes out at 35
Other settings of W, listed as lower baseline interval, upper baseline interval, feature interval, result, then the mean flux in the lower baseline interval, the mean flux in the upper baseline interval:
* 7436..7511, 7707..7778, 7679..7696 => 0.06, 38.7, 34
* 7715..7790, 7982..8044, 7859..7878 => 0.04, 34.3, 35.6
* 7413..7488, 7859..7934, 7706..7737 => 0.03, 38.6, 34.1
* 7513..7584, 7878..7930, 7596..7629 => 0.04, 37.4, 34.4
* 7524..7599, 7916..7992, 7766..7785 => 0.04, 37.1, 34.6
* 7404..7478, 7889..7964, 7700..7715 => 0.07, 38.3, 34.2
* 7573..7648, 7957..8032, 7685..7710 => 0.11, 36.5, 36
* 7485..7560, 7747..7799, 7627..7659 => 0.00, 37.3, 34.3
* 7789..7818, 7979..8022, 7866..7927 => 0.06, 36.2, 36.8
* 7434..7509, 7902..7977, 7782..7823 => -0.02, 38.7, 34.1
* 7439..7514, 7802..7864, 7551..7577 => -0.01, 38.7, 35.4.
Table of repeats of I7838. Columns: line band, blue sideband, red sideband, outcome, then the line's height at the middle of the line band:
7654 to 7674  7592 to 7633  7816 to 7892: 0.09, 35.5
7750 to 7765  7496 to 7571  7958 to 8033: 0.11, 36.7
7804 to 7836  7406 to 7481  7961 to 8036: 0.03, 36.7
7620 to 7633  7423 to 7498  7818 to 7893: -0.02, 37.1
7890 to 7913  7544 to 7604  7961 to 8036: 0.03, 36.2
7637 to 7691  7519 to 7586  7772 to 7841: 0.08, 36.6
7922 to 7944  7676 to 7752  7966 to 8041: 0.08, 35.3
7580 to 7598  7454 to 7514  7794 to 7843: 0.02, 37.9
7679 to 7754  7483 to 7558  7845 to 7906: 0.07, 36.1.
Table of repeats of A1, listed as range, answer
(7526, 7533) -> 35.5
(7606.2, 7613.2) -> 34.9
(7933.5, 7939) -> 32.4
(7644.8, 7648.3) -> 35.7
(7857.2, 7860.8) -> 34.7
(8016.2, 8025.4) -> 34.7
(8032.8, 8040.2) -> 32.6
